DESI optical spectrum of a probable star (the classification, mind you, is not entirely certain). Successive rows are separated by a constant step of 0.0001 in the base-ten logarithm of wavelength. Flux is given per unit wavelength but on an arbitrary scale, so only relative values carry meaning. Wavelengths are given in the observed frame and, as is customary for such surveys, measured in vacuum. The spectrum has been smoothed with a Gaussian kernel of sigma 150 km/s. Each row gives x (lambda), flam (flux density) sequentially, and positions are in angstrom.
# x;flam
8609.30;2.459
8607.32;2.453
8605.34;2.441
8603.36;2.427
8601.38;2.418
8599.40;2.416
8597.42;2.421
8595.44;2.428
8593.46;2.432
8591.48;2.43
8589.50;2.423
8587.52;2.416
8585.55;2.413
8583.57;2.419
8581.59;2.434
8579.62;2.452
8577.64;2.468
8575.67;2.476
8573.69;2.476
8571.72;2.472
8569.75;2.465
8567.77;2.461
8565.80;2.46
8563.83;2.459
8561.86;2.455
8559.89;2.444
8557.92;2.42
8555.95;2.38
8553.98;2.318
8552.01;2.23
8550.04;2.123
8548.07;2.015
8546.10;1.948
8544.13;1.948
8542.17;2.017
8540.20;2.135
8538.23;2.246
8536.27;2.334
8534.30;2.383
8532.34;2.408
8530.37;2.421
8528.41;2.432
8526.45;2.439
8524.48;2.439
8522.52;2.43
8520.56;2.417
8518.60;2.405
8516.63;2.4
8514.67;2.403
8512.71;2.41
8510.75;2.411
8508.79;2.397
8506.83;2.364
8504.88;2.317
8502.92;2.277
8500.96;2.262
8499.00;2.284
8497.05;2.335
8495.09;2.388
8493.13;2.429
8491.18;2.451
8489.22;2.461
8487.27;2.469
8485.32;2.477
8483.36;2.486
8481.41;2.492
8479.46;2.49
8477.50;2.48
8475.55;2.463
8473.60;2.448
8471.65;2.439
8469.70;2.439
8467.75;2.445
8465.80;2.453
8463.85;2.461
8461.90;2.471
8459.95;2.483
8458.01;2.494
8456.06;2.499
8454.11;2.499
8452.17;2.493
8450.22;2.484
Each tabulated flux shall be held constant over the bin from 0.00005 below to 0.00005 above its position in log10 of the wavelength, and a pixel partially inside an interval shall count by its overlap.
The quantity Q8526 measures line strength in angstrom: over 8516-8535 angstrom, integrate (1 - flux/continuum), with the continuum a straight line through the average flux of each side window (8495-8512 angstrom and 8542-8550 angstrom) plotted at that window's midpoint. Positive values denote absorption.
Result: -2.3 angstrom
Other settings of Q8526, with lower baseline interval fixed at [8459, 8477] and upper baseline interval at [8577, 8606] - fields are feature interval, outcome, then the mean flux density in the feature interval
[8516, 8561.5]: 2.7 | 2.29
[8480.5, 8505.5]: 0.6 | 2.39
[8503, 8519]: 0.4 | 2.38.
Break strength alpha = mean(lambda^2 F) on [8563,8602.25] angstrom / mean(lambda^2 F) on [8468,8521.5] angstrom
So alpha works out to 1.03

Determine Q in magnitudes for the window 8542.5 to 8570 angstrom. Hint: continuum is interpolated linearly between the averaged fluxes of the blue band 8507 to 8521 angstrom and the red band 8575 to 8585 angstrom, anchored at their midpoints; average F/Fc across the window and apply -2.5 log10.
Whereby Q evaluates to 0.07 mag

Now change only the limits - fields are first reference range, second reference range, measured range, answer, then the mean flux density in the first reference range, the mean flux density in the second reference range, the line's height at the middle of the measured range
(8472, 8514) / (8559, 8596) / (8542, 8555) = 0.165 mag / 2.41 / 2.45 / 2.43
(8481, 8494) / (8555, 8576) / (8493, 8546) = 0.059 mag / 2.47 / 2.45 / 2.46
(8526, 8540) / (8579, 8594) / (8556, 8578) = -0.024 mag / 2.37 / 2.43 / 2.4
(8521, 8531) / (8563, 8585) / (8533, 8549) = 0.145 mag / 2.43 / 2.46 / 2.44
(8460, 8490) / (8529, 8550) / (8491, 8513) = -0.003 mag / 2.47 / 2.19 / 2.35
